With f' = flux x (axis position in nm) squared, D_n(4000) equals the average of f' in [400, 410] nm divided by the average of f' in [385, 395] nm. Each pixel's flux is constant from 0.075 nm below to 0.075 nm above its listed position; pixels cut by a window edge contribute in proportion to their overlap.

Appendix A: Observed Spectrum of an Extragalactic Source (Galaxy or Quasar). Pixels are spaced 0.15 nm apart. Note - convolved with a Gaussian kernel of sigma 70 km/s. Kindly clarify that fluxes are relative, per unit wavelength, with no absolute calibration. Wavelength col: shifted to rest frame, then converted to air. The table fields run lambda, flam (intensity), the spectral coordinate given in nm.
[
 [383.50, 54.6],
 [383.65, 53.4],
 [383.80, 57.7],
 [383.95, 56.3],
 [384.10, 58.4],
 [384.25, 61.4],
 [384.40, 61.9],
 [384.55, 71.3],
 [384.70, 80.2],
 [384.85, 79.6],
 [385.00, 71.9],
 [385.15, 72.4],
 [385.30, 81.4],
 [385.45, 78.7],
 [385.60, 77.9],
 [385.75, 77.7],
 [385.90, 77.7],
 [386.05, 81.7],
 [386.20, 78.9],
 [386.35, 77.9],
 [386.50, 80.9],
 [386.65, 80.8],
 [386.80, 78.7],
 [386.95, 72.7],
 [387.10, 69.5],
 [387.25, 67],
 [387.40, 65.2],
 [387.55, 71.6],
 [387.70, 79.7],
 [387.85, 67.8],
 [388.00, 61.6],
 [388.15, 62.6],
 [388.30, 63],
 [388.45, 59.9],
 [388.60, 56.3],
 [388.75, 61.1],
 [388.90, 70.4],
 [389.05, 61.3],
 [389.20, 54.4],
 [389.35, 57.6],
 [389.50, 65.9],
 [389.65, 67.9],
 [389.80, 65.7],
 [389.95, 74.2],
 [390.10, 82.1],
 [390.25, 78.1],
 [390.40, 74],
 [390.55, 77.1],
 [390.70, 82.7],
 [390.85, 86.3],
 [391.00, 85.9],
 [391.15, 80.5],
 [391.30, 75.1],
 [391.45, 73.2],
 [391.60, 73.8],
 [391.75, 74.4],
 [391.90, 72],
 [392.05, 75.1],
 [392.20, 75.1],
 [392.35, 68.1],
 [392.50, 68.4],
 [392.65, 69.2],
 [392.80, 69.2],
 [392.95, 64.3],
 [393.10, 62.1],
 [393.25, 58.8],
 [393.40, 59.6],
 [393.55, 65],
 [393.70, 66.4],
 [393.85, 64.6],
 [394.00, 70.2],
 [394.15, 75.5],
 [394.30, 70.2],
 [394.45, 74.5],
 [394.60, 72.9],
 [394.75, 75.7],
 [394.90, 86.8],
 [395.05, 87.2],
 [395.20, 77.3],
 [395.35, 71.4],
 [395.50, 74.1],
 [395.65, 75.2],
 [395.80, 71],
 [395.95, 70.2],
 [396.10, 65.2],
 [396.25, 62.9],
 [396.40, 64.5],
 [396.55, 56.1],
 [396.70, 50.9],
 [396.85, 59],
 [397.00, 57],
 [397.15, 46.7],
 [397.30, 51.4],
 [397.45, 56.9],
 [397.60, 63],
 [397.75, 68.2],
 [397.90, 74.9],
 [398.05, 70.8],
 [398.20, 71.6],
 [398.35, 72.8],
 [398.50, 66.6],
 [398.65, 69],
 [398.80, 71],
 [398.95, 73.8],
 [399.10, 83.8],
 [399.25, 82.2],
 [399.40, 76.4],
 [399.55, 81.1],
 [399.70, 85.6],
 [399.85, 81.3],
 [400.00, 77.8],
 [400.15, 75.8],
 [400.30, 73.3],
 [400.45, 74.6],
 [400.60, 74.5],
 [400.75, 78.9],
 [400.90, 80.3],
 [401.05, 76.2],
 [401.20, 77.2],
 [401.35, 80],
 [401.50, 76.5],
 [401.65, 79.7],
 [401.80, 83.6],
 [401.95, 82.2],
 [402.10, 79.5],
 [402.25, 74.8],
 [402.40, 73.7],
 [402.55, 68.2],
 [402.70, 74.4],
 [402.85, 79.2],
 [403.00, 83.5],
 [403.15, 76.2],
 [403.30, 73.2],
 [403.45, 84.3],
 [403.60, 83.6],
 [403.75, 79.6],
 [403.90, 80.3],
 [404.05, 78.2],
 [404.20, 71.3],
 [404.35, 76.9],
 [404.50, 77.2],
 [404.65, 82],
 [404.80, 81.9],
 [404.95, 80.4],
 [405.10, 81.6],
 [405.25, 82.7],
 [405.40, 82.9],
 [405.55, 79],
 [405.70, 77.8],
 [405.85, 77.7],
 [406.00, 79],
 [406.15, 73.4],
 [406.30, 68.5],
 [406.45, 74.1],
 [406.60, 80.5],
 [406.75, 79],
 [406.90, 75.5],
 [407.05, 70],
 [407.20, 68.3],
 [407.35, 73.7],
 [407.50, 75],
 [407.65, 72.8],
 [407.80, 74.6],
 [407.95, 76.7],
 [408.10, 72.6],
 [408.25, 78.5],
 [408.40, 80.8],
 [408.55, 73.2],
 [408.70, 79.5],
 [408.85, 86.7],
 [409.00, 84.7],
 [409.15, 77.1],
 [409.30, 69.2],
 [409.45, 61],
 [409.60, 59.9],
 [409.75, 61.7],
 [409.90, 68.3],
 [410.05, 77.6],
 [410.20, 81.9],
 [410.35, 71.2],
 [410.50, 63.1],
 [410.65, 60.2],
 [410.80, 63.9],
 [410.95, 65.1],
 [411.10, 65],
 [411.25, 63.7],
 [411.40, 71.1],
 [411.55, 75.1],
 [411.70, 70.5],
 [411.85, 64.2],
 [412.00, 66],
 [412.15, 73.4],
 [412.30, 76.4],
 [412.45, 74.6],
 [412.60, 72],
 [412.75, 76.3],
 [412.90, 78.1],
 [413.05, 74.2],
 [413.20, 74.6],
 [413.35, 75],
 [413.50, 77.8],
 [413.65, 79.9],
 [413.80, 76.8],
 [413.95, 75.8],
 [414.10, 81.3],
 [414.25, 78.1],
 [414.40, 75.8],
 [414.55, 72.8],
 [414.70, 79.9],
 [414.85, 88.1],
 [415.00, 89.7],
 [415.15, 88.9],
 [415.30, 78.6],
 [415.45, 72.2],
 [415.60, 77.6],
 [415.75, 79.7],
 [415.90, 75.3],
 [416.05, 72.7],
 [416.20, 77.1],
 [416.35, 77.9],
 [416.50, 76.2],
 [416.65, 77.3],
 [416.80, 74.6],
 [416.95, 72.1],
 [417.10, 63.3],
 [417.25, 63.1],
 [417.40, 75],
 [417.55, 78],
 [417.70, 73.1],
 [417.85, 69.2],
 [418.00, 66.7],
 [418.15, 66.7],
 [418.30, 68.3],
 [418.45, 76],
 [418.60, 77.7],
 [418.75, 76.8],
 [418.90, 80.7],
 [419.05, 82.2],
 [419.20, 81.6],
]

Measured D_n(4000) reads 1.15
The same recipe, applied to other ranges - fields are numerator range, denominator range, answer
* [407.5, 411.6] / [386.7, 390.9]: 1.15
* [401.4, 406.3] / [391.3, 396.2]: 1.16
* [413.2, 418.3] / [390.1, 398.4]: 1.21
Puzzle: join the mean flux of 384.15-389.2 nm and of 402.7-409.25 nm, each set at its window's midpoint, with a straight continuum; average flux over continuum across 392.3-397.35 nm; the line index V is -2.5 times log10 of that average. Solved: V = 0.10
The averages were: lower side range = 71.2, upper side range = 77.7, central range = 67.2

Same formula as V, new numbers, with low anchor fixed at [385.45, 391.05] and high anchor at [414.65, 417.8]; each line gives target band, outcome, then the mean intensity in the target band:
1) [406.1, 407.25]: 0.02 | 73.8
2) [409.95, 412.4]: 0.10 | 69.3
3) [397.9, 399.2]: 0.01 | 72.8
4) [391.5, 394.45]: 0.06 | 68.7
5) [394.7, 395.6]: -0.08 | 78.7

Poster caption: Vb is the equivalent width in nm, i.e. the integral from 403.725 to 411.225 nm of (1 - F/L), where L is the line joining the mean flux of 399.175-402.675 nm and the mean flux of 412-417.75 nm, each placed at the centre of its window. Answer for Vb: 0.256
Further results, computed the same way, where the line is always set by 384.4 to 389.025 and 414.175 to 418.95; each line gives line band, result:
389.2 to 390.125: 0.07 nm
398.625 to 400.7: -0.10 nm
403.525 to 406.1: -0.18 nm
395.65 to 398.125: 0.38 nm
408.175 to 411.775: 0.17 nm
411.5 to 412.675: 0.06 nm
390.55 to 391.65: -0.10 nm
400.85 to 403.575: -0.15 nm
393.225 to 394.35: 0.10 nm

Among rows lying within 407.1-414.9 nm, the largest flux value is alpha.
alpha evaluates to 88.1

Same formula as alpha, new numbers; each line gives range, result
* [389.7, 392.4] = 86.3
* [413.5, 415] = 89.7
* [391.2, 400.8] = 87.2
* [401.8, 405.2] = 84.3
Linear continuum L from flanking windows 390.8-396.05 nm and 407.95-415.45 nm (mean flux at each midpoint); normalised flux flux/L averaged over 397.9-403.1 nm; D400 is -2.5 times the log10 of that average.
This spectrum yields -0.053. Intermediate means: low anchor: 72.5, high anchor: 74.1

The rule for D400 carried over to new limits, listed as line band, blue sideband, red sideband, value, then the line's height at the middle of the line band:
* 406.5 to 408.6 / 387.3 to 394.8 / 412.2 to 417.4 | -0.01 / 74.5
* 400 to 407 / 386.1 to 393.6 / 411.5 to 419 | -0.07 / 73.1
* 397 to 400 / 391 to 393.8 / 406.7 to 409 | 0.02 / 72.3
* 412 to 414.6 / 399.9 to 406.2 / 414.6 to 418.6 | 0.00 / 76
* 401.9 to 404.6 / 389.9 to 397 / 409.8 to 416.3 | -0.07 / 72.9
